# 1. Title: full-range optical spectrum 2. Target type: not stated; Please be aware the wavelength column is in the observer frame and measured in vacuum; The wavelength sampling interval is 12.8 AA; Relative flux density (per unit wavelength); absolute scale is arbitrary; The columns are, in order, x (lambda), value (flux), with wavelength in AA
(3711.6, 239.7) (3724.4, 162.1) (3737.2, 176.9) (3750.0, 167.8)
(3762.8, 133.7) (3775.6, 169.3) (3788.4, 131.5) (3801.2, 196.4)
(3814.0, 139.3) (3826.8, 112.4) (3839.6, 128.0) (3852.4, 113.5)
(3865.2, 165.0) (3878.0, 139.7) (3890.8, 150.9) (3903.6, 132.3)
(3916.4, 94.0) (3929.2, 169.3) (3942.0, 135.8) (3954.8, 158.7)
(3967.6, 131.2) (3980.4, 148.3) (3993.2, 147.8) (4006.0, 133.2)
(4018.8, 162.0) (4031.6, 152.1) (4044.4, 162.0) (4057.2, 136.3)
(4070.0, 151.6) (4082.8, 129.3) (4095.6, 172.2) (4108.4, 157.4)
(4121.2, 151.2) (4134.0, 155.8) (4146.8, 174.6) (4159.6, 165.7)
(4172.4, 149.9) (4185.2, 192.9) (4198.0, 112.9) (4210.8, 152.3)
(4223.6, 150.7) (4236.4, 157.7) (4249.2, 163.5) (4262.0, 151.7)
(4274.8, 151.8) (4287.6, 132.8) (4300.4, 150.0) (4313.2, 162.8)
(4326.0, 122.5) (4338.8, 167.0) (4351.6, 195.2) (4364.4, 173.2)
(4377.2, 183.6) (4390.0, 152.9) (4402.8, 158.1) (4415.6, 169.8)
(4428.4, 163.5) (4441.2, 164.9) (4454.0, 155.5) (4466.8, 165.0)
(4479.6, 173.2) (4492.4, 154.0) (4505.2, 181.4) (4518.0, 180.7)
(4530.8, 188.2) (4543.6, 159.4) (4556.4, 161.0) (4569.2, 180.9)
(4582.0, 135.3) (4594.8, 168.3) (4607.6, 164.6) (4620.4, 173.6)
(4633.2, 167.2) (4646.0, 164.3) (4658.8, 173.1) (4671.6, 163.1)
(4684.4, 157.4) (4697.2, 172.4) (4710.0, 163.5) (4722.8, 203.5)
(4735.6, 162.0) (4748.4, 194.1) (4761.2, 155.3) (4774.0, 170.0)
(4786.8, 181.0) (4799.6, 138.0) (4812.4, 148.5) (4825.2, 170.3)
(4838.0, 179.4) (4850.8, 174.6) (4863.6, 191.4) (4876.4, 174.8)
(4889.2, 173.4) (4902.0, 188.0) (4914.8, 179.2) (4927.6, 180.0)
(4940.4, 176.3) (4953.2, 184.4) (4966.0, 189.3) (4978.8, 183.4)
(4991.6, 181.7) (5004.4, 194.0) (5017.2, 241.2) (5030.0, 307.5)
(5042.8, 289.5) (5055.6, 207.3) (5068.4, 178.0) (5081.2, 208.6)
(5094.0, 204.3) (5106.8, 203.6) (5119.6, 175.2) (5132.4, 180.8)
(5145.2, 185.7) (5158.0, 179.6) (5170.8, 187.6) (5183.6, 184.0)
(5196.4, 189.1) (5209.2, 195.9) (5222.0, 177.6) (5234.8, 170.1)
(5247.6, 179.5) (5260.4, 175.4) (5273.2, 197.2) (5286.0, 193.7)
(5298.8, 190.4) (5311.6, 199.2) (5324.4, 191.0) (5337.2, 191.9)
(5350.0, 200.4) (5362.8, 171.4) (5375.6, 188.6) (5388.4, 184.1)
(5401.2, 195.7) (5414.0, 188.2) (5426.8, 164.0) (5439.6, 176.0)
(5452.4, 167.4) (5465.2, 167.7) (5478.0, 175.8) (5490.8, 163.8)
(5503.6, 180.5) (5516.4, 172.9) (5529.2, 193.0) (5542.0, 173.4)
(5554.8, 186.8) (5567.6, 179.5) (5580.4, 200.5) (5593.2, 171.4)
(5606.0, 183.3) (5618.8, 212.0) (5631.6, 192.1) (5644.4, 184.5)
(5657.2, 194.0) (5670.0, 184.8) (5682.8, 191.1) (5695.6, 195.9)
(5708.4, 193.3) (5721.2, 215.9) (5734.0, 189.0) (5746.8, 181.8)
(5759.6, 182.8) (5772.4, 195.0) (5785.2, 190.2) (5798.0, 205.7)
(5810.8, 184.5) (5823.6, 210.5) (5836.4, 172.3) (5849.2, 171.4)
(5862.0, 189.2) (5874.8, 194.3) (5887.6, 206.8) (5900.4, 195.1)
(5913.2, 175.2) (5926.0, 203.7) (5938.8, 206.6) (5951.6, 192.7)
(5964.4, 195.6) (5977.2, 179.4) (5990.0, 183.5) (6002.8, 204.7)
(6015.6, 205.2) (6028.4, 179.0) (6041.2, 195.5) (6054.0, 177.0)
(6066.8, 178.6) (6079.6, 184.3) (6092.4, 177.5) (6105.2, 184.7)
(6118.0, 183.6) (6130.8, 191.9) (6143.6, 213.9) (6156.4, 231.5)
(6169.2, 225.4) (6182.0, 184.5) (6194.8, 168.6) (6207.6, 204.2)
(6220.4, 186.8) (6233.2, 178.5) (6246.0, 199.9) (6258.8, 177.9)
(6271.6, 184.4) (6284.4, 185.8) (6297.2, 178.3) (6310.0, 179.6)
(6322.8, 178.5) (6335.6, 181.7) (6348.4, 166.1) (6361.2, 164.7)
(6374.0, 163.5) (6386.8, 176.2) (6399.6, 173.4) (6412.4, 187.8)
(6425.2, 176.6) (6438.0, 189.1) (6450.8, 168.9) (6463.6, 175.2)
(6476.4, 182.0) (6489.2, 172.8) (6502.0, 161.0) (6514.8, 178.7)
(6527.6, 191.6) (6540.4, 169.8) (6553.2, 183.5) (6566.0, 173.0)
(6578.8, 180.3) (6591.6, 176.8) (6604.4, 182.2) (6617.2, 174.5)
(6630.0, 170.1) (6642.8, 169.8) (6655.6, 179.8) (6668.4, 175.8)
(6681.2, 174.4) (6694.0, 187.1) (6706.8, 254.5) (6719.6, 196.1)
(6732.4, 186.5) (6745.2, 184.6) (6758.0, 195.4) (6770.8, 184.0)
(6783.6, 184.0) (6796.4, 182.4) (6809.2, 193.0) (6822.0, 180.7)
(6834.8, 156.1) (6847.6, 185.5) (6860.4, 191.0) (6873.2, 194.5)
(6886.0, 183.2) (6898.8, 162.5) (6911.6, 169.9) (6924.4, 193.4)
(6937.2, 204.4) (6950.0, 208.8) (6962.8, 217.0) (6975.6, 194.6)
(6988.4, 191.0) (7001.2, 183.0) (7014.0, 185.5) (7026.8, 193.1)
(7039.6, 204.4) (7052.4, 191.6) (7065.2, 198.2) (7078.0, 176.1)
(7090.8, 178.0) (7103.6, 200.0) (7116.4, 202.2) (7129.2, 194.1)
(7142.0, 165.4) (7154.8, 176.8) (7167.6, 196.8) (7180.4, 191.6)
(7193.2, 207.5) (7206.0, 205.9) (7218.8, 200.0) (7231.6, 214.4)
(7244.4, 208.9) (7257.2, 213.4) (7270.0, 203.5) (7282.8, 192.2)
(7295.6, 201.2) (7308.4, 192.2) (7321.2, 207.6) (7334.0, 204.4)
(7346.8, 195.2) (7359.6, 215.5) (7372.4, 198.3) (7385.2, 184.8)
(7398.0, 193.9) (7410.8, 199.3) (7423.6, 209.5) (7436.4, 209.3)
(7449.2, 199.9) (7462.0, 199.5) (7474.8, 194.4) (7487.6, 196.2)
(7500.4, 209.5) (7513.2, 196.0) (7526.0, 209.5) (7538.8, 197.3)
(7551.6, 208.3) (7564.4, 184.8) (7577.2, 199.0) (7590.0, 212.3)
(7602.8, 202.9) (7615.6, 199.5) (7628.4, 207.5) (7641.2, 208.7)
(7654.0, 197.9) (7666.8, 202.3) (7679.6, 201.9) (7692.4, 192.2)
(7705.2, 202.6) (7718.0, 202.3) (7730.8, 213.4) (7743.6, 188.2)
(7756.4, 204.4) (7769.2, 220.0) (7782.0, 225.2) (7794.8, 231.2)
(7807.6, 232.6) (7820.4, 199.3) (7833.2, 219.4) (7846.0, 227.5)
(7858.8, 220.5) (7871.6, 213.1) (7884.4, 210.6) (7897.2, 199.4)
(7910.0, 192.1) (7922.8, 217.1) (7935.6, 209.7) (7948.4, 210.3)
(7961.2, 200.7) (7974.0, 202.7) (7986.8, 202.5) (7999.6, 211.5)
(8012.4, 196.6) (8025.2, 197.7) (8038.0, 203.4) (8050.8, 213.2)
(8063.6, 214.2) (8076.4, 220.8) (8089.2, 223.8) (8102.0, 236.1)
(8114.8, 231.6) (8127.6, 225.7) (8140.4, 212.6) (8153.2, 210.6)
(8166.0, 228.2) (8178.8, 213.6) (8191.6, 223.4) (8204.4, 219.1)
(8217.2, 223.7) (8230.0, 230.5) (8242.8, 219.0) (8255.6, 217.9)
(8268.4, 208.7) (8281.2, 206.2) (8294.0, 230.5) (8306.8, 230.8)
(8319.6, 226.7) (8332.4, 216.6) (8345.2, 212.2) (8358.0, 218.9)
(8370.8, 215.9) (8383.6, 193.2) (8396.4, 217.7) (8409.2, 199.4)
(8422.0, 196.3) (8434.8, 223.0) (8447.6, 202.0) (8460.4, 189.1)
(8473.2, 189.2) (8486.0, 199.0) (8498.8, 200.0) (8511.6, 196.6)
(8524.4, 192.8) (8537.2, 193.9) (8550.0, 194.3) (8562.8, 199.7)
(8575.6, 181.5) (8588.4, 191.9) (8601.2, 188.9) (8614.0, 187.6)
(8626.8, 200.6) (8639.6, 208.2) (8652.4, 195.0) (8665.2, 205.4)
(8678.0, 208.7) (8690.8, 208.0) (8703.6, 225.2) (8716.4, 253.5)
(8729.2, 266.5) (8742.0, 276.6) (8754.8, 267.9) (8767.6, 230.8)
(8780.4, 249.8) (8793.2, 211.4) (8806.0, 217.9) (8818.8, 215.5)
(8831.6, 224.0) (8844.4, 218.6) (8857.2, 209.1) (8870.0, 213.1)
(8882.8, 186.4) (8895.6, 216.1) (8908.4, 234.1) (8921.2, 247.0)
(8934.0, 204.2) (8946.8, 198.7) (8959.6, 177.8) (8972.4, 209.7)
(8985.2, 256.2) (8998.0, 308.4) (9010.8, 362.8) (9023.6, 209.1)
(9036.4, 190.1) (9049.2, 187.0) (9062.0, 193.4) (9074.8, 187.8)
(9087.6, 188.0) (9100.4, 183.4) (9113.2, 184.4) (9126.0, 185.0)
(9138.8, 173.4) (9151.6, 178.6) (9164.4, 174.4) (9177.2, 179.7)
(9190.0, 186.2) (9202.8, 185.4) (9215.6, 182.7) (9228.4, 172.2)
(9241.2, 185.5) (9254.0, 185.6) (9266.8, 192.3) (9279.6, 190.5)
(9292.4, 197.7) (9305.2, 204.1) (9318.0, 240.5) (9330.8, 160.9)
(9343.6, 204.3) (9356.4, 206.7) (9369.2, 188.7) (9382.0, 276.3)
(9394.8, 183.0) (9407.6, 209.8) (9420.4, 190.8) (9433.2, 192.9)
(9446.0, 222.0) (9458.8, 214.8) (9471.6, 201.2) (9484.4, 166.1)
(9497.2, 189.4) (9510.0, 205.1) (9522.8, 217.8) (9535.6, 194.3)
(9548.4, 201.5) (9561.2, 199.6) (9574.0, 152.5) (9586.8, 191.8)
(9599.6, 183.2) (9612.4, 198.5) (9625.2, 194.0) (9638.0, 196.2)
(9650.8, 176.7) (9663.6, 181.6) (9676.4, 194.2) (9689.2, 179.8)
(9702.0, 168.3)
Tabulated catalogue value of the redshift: 0.799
